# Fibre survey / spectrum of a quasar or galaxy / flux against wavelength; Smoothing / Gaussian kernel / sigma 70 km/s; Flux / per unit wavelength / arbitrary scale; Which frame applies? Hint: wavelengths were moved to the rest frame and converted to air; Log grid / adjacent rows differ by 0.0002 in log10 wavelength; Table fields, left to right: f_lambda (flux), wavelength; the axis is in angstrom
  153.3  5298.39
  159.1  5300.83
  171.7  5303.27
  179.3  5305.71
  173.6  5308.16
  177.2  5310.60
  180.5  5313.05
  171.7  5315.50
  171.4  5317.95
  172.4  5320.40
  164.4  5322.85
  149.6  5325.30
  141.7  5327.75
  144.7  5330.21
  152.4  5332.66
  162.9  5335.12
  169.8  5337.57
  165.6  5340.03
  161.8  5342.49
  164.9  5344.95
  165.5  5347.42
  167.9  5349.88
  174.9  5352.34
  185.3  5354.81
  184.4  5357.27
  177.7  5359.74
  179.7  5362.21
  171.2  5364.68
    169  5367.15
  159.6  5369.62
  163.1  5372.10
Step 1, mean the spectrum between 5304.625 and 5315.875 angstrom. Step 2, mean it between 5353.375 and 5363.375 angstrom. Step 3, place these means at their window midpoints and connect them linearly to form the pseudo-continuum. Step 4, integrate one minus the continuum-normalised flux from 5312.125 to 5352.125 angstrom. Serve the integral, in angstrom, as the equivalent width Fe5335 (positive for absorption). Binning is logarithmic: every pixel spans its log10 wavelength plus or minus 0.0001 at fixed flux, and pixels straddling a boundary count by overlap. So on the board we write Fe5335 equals 3.5 angstrom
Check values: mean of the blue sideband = 177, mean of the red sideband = 182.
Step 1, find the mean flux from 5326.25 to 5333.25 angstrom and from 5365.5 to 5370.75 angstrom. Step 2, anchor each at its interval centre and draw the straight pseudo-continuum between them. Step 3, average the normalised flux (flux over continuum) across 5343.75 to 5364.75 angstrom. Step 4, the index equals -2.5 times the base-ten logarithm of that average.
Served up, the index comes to -0.11 mag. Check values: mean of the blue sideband 146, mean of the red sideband 165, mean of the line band 175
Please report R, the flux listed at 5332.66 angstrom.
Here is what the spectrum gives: 152.4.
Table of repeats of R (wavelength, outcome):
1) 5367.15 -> 169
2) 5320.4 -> 172.4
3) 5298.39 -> 153.3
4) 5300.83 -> 159.1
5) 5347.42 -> 165.5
